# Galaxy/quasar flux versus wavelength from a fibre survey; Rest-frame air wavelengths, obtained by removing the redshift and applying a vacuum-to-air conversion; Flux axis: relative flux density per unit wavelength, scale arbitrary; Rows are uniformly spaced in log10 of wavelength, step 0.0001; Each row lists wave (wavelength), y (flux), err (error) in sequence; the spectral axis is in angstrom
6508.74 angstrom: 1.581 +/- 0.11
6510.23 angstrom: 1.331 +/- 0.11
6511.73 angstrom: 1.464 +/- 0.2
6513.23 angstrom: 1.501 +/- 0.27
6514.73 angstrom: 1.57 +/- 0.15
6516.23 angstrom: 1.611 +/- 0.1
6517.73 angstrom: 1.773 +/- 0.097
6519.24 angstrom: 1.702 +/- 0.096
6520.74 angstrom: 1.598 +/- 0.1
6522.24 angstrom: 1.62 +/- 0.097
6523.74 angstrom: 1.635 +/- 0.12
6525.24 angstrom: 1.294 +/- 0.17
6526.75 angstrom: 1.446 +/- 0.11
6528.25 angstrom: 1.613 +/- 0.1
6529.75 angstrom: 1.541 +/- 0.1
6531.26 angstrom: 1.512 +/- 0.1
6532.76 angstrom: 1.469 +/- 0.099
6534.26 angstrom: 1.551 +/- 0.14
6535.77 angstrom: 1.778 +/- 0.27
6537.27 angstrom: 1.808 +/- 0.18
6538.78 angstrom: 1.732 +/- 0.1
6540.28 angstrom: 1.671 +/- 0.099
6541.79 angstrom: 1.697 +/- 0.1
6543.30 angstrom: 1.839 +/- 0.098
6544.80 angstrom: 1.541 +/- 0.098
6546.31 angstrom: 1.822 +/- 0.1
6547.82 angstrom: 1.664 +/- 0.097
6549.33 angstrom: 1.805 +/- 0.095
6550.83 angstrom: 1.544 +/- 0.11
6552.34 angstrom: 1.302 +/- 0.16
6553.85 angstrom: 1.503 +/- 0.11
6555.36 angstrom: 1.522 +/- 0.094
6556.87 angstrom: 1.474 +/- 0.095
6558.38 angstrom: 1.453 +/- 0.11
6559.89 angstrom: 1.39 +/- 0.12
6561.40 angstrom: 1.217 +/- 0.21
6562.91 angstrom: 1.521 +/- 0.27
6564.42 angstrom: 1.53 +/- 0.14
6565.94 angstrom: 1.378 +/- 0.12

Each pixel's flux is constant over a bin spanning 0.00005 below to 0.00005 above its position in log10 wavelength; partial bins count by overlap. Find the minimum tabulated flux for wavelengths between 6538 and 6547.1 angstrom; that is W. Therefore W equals 1.541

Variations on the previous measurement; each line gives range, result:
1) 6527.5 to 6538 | 1.469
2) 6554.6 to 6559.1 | 1.453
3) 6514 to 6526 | 1.294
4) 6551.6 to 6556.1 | 1.302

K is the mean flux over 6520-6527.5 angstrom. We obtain 1.52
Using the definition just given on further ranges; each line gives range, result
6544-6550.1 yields 1.71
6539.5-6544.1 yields 1.74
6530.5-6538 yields 1.62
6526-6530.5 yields 1.54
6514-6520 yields 1.66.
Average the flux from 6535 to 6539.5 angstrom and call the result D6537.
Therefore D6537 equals 1.77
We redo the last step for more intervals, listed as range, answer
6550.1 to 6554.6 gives 1.45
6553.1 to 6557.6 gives 1.5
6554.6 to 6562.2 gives 1.41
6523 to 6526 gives 1.46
